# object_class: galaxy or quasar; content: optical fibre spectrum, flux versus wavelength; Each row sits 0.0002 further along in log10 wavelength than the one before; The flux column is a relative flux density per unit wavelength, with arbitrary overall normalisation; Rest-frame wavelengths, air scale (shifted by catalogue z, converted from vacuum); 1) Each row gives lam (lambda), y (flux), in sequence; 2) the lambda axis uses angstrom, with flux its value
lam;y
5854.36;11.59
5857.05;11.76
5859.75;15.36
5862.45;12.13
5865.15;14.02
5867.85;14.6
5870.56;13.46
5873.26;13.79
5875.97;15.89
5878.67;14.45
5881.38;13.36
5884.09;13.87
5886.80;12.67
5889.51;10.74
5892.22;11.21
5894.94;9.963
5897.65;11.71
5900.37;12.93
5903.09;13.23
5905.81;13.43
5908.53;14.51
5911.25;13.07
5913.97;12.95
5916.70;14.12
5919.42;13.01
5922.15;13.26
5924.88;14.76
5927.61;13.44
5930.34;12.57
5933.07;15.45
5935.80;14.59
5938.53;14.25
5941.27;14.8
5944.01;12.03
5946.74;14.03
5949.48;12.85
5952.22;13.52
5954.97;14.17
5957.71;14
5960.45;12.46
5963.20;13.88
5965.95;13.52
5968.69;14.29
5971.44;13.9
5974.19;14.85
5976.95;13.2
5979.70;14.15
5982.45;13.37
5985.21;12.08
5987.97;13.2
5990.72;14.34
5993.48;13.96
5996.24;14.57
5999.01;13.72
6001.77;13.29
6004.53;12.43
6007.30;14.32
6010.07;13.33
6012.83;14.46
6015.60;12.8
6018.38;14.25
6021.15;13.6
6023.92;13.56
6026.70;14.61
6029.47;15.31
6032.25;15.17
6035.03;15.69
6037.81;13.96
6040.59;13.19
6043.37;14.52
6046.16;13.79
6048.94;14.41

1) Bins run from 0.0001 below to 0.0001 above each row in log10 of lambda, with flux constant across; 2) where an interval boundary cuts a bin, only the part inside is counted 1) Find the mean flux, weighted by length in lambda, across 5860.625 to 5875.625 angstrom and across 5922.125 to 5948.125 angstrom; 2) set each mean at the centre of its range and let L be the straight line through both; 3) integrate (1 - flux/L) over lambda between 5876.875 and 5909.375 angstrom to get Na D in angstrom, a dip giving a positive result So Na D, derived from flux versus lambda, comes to 2.7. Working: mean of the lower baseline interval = 13.8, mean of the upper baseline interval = 14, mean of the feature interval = 12.7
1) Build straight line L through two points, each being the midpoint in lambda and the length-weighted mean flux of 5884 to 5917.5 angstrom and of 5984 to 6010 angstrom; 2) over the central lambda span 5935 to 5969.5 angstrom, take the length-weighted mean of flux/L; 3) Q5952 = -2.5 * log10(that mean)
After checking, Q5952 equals -0.049 mag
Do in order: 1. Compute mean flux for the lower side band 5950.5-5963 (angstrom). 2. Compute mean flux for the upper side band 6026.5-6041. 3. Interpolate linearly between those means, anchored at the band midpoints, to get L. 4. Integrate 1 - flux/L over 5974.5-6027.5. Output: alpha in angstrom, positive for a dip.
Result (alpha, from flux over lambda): 2.17 angstrom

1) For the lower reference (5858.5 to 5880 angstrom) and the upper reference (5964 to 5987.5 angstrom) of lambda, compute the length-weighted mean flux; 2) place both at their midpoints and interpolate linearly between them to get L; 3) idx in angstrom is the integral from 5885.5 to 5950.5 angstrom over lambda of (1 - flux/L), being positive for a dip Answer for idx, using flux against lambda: 3.7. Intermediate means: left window 14.2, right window 13.7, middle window 13.2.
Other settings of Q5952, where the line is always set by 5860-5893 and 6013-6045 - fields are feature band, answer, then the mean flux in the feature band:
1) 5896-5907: 0.07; 12.7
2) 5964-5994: 0.02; 13.7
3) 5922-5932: 0.01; 13.6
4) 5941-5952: 0.04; 13.3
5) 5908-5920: 0.01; 13.5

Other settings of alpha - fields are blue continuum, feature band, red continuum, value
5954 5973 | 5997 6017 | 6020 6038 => 1.1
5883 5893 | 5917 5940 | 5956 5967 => -1.9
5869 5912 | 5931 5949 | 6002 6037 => -0.8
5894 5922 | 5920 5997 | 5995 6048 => -1.9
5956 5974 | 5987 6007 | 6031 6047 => 0.5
